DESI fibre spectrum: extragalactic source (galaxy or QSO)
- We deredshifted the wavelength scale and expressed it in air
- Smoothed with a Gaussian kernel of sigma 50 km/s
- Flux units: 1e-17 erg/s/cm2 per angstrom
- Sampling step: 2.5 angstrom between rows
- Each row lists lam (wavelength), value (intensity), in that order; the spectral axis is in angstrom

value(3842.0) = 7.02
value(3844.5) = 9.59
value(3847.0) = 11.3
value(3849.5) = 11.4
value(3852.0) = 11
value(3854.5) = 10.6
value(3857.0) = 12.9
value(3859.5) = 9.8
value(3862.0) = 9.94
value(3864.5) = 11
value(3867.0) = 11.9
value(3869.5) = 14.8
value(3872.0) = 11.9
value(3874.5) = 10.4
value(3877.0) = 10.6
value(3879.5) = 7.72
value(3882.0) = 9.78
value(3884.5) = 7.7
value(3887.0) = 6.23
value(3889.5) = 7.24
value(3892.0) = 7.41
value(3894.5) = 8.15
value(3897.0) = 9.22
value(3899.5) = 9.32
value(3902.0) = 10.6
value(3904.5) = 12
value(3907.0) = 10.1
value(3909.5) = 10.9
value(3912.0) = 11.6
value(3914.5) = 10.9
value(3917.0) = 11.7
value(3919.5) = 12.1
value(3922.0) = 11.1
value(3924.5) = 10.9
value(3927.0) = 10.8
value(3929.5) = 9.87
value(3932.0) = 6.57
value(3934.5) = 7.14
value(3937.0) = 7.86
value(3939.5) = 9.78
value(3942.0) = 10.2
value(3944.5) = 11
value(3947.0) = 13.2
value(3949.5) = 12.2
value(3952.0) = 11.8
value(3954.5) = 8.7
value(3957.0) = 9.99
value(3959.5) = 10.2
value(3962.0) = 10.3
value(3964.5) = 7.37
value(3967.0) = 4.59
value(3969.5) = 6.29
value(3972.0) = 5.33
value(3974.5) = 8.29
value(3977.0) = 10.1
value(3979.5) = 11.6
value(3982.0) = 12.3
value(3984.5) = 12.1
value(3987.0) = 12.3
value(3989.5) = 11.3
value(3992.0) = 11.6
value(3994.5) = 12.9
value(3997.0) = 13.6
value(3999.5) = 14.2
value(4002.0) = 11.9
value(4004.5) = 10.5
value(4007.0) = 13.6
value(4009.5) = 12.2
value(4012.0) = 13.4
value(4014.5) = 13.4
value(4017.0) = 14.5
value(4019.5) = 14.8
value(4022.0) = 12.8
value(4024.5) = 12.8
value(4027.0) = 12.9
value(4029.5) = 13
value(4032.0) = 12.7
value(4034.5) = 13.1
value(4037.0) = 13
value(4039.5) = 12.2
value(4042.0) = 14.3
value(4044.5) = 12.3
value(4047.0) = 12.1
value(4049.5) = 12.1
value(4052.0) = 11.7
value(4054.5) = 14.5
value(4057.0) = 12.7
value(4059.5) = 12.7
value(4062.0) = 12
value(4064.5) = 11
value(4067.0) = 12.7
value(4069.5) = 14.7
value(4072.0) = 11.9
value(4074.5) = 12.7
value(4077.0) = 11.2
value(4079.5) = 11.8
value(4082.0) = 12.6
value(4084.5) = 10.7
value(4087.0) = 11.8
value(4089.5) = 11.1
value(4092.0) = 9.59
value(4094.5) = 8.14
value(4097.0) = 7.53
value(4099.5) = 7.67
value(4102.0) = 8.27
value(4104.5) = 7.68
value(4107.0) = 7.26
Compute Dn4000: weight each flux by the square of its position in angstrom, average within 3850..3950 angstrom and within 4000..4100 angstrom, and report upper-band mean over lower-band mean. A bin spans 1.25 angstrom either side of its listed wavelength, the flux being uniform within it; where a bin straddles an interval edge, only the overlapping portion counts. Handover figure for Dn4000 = 1.3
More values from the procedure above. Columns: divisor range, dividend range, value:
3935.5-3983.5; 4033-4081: 1.38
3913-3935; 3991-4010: 1.28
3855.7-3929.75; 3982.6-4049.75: 1.32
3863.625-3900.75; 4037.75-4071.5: 1.45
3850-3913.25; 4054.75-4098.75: 1.25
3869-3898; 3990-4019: 1.51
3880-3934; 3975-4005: 1.29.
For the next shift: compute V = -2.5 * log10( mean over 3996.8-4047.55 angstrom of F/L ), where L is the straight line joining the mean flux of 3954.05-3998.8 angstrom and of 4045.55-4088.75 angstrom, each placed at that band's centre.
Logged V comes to -0.17 mag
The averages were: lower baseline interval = 10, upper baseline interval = 12.3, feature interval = 13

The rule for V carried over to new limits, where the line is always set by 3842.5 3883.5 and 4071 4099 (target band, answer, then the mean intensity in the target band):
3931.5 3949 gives 0.123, 9.63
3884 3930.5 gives 0.093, 9.92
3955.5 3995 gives 0.112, 9.72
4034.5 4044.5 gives -0.211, 13.1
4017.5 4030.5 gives -0.234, 13.3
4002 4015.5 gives -0.166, 12.5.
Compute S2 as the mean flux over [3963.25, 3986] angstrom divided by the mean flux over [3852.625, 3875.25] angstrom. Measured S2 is 0.76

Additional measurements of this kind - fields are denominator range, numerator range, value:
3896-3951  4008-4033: 1.27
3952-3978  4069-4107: 1.25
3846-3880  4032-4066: 1.13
